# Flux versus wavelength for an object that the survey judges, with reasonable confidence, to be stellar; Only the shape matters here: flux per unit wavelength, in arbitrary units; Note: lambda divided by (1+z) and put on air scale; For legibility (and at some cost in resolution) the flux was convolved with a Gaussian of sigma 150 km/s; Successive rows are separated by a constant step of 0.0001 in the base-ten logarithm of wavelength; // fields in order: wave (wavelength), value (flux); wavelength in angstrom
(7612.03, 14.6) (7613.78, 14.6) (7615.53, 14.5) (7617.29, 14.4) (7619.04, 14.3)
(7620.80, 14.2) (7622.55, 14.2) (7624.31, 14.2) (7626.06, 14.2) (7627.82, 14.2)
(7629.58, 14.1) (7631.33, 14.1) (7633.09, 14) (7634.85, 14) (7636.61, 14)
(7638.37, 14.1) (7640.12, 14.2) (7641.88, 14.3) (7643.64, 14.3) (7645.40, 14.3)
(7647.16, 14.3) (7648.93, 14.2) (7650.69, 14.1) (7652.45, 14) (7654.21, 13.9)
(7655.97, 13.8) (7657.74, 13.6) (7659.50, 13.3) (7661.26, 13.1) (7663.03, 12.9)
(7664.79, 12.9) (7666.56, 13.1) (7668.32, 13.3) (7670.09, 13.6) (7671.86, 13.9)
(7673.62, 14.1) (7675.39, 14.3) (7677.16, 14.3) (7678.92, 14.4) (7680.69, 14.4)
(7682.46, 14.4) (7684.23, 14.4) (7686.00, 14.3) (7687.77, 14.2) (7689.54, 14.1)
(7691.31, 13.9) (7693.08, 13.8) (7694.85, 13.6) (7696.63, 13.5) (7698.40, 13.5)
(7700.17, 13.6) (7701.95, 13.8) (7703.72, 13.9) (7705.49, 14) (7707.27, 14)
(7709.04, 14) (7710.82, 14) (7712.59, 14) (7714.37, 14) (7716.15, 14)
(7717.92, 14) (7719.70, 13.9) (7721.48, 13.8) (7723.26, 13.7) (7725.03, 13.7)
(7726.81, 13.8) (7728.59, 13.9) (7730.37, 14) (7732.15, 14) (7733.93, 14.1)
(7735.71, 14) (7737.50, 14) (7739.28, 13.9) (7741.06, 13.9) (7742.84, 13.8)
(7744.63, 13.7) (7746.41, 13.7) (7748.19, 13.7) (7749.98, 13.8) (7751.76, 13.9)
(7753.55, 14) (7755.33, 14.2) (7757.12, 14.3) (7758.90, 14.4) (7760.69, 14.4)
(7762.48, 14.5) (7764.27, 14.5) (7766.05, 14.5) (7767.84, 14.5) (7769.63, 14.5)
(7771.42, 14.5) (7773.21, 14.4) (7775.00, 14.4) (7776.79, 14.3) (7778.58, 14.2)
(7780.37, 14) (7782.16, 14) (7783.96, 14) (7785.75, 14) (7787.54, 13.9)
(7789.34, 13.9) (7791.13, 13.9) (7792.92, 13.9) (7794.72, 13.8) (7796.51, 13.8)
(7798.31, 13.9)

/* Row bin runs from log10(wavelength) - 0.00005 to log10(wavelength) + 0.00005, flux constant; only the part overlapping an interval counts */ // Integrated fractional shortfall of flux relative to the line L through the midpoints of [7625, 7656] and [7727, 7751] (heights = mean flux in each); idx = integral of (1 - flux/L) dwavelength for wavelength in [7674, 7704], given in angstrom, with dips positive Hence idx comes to 0.0 angstrom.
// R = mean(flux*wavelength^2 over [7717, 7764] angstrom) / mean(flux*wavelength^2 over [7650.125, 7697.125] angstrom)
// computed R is 1.03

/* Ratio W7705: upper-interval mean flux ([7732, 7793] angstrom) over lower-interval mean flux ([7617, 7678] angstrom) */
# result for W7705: 1.01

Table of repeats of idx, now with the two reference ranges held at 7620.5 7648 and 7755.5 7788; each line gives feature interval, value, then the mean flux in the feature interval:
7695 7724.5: 0.81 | 13.8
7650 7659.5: 0.25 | 13.8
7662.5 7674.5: 0.67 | 13.4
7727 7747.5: 0.52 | 13.9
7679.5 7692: -0.03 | 14.2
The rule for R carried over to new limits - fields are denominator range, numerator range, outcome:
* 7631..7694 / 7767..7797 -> 1.04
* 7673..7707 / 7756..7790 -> 1.04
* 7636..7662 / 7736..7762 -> 1.03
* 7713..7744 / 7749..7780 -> 1.04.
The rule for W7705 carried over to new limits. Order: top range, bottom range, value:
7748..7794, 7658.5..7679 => 1.04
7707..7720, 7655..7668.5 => 1.06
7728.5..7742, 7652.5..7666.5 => 1.04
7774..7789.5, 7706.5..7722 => 1.01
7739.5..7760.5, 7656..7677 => 1.03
